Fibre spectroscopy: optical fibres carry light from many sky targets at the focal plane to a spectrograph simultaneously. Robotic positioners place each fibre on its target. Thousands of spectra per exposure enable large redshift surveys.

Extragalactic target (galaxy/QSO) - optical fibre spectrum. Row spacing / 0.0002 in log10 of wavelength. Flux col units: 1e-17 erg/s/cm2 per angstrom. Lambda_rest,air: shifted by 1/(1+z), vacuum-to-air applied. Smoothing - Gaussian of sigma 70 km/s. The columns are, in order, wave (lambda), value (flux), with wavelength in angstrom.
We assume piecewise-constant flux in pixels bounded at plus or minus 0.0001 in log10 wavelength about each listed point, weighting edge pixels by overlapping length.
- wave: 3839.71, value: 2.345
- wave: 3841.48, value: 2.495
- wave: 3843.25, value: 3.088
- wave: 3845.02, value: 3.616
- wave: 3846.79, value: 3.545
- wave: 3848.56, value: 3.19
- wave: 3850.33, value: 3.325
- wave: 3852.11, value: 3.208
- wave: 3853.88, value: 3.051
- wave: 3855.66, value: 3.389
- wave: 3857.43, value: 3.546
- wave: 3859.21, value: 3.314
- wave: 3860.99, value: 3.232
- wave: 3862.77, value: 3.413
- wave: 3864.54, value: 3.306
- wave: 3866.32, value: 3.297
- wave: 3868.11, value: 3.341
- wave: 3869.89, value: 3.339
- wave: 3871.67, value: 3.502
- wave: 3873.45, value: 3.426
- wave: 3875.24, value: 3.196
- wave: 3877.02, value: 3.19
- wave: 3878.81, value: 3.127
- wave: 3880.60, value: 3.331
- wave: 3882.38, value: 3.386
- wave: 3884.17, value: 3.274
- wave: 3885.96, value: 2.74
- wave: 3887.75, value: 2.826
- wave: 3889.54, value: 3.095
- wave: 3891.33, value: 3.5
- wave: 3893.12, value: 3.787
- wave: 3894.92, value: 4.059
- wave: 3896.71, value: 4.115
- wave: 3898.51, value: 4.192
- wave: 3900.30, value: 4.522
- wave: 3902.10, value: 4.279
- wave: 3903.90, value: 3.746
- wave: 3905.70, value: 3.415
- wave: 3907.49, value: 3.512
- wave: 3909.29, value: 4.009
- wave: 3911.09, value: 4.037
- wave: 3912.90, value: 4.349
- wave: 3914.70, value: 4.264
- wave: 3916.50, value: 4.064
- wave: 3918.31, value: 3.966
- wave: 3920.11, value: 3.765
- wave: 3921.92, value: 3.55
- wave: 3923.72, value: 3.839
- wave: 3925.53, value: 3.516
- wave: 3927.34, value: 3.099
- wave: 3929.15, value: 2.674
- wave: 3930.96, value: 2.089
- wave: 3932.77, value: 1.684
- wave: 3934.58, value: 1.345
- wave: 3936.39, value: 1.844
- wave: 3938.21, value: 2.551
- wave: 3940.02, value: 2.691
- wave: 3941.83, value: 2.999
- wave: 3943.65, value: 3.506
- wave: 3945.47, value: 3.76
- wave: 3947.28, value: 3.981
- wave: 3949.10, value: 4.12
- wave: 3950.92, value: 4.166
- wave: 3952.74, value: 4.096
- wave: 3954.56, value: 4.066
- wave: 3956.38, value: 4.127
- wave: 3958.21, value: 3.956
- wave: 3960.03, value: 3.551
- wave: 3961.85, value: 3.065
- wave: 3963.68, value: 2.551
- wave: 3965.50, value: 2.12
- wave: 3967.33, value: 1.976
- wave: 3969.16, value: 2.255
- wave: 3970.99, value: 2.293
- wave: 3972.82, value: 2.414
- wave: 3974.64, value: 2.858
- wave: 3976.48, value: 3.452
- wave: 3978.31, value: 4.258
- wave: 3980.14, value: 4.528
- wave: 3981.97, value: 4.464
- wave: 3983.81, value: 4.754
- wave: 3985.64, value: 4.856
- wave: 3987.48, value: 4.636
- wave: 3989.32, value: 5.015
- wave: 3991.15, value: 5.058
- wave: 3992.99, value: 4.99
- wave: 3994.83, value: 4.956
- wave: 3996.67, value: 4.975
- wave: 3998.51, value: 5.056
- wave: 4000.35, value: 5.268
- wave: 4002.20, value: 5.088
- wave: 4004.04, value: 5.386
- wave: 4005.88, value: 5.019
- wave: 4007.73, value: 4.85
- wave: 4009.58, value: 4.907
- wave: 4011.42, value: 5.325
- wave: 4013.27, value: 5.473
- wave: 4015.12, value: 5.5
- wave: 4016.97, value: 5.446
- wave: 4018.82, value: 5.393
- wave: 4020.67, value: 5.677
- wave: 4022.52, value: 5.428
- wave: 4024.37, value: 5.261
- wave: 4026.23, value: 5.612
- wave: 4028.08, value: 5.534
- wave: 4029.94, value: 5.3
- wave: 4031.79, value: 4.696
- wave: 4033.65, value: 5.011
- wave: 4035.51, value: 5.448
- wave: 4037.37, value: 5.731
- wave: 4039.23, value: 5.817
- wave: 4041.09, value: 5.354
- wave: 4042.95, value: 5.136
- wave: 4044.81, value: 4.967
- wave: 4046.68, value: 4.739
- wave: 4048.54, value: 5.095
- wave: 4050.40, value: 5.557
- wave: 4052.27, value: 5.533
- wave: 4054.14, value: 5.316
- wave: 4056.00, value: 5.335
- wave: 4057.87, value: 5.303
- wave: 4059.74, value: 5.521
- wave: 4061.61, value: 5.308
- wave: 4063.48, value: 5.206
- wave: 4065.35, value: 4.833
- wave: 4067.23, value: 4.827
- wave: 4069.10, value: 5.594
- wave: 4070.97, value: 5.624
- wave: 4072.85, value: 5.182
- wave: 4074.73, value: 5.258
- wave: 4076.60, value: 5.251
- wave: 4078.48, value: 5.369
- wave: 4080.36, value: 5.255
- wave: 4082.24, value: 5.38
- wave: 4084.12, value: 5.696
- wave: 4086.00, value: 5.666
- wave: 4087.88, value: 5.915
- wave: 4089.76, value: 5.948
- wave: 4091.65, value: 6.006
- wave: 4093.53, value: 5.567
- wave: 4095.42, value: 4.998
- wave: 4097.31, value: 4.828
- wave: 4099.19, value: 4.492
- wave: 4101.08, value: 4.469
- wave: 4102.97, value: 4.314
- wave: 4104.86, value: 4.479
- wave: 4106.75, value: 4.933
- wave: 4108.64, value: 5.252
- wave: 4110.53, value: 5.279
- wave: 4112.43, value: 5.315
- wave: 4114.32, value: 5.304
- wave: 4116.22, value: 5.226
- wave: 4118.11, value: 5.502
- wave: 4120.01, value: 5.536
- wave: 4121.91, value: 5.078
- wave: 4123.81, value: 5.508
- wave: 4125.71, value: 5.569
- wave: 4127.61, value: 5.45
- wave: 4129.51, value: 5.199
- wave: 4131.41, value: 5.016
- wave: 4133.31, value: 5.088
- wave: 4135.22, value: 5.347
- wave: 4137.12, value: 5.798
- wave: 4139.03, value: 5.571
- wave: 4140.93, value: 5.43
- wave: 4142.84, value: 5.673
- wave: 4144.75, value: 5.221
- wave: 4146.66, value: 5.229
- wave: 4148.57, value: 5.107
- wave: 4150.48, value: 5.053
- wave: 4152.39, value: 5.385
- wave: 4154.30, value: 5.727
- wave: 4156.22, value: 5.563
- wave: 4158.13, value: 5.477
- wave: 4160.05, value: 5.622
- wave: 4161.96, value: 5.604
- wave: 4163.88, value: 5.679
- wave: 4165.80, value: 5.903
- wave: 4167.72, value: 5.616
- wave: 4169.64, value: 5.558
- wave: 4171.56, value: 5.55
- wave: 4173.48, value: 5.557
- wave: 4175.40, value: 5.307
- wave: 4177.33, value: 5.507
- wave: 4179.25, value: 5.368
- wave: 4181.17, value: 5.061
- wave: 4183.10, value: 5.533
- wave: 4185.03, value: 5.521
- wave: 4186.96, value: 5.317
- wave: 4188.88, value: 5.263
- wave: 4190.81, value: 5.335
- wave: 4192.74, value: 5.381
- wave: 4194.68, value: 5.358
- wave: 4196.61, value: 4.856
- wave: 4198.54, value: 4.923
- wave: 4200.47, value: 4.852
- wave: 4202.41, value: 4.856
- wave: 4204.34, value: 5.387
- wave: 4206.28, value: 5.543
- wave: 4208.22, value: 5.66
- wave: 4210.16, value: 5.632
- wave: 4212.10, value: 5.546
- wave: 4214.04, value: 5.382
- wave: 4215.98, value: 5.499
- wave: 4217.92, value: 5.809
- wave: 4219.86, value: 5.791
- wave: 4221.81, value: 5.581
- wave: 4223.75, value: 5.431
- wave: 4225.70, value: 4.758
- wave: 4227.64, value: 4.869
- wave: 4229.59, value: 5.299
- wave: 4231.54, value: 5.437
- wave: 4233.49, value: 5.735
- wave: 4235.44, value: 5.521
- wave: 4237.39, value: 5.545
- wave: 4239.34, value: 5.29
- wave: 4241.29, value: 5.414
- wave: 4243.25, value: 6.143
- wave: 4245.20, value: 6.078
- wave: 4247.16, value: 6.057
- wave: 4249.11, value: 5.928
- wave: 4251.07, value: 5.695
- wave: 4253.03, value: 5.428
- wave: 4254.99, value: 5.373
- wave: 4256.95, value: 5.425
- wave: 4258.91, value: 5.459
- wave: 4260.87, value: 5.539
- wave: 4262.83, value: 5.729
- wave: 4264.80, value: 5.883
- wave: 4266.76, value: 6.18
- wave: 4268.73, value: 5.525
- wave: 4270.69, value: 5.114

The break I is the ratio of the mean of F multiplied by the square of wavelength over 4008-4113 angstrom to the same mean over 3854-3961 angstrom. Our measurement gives 1.65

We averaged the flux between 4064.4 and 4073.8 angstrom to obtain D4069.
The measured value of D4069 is 5.21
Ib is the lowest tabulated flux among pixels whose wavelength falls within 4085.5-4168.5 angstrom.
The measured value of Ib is 4.314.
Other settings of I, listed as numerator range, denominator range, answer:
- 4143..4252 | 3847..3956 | 1.84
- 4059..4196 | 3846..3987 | 1.74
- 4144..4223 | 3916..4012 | 1.60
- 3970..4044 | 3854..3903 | 1.51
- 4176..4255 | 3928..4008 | 1.65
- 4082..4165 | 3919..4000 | 1.62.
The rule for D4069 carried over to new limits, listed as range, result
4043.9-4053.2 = 5.18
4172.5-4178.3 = 5.46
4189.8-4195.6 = 5.35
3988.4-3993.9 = 5.03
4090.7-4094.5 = 5.77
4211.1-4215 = 5.46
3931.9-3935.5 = 1.52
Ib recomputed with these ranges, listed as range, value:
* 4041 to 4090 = 4.739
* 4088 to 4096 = 4.998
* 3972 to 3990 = 2.414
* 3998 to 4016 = 4.85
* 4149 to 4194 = 5.053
